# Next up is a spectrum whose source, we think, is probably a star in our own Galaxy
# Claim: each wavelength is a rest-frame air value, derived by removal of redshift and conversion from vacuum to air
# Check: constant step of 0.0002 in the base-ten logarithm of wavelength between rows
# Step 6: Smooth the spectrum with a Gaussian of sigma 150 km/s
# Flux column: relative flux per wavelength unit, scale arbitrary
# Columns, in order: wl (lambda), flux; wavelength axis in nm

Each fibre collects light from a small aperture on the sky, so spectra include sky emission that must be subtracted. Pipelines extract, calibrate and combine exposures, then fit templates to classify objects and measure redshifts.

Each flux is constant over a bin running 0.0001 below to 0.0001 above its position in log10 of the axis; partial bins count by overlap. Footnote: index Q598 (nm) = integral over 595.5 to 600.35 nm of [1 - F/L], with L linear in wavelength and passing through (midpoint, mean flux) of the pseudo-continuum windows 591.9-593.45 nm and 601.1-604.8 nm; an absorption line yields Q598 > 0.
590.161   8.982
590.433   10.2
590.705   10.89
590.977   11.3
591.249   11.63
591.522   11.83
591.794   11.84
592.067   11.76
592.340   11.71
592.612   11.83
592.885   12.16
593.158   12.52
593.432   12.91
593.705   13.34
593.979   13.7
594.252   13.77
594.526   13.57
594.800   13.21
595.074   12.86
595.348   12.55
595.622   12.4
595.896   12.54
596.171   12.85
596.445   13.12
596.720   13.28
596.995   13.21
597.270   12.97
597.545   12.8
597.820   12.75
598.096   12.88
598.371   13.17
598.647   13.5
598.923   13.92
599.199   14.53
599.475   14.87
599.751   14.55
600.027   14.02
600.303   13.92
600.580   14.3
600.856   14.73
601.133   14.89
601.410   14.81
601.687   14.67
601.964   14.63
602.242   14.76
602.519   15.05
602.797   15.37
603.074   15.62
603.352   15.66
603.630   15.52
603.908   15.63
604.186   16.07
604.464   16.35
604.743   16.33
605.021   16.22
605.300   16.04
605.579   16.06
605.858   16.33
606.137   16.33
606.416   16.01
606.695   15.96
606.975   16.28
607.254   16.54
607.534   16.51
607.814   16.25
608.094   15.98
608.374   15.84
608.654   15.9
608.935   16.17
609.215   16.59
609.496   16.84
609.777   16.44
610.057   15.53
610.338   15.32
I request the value 0.13 nm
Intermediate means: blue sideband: 12.1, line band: 13.4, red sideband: 15.4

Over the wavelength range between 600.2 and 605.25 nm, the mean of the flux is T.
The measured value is 15.3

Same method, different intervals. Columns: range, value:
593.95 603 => 13.8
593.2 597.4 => 13.1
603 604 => 15.6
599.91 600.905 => 14.2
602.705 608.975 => 16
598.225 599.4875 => 13.9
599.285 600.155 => 14.5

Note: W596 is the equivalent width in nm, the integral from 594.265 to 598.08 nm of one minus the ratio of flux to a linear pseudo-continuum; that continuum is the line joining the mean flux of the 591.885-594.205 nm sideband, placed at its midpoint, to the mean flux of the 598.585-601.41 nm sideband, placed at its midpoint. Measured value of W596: 0.11 nm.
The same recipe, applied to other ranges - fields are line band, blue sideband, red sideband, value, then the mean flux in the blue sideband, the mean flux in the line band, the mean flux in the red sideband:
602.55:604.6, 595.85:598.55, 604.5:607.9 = -0.056 nm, 13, 15.7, 16.2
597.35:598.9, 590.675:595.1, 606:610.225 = 0.073 nm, 12.4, 13.1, 16.2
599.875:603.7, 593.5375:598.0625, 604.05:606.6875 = 0.044 nm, 13.1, 14.8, 16.2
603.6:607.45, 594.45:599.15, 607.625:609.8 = -0.189 nm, 13.1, 16.1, 16.2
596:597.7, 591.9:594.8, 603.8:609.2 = 0.078 nm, 12.7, 13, 16.2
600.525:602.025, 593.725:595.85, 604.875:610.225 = 0.000 nm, 13.1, 14.7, 16.2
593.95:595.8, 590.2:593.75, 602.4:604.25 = -0.061 nm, 11.7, 13.1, 15.5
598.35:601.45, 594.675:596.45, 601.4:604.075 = -0.012 nm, 12.8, 14.3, 15.2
